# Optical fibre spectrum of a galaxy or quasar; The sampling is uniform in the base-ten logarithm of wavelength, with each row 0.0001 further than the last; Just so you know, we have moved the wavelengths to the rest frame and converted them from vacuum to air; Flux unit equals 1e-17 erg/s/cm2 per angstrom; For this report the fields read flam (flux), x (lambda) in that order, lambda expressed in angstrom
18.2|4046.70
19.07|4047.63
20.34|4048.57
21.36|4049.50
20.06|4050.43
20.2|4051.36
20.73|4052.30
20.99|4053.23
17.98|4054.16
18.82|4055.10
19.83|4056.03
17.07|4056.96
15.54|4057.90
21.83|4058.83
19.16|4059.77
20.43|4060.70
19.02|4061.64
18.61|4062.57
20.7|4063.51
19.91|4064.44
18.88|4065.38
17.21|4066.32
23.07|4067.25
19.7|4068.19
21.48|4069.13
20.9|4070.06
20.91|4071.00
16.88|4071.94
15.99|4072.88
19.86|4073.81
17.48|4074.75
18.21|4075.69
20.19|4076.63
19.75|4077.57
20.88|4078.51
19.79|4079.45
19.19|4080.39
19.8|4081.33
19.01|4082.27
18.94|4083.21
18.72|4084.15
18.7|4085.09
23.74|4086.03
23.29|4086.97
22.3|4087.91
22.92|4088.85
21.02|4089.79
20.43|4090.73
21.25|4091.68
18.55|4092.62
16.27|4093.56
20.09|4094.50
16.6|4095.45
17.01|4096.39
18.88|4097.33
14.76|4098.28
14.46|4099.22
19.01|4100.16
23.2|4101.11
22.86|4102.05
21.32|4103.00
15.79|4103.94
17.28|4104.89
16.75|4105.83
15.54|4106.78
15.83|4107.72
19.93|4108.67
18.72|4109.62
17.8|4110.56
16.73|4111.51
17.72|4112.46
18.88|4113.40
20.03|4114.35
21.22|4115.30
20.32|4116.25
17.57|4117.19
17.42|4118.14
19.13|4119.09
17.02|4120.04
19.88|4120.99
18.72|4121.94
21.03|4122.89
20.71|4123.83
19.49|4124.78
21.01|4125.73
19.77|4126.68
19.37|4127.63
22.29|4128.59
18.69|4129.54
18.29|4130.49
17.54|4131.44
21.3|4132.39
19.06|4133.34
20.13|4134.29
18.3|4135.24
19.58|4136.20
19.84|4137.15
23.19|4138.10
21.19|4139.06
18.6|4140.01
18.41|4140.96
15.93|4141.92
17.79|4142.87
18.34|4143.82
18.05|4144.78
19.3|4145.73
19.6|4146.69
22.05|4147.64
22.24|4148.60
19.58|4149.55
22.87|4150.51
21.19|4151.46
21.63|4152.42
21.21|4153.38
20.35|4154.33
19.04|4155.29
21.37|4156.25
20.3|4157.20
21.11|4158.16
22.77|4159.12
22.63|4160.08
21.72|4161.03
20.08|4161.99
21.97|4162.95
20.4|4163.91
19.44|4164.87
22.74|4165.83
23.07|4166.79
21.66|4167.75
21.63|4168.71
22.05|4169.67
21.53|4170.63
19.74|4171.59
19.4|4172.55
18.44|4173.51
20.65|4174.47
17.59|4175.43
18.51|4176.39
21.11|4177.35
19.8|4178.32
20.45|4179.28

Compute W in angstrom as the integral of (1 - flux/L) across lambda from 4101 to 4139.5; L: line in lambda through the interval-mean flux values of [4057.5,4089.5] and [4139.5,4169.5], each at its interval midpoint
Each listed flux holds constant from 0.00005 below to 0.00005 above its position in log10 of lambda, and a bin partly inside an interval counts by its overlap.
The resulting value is 1.9 angstrom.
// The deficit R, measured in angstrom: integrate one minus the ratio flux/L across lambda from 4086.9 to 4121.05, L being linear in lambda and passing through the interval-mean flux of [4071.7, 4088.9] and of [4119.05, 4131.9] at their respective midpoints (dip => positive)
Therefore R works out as 1.4 angstrom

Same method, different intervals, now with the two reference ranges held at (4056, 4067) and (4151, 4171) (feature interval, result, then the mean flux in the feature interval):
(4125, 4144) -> 1.2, 19.4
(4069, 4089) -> -0.4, 19.9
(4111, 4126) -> 0.9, 19.2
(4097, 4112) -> 1.5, 18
